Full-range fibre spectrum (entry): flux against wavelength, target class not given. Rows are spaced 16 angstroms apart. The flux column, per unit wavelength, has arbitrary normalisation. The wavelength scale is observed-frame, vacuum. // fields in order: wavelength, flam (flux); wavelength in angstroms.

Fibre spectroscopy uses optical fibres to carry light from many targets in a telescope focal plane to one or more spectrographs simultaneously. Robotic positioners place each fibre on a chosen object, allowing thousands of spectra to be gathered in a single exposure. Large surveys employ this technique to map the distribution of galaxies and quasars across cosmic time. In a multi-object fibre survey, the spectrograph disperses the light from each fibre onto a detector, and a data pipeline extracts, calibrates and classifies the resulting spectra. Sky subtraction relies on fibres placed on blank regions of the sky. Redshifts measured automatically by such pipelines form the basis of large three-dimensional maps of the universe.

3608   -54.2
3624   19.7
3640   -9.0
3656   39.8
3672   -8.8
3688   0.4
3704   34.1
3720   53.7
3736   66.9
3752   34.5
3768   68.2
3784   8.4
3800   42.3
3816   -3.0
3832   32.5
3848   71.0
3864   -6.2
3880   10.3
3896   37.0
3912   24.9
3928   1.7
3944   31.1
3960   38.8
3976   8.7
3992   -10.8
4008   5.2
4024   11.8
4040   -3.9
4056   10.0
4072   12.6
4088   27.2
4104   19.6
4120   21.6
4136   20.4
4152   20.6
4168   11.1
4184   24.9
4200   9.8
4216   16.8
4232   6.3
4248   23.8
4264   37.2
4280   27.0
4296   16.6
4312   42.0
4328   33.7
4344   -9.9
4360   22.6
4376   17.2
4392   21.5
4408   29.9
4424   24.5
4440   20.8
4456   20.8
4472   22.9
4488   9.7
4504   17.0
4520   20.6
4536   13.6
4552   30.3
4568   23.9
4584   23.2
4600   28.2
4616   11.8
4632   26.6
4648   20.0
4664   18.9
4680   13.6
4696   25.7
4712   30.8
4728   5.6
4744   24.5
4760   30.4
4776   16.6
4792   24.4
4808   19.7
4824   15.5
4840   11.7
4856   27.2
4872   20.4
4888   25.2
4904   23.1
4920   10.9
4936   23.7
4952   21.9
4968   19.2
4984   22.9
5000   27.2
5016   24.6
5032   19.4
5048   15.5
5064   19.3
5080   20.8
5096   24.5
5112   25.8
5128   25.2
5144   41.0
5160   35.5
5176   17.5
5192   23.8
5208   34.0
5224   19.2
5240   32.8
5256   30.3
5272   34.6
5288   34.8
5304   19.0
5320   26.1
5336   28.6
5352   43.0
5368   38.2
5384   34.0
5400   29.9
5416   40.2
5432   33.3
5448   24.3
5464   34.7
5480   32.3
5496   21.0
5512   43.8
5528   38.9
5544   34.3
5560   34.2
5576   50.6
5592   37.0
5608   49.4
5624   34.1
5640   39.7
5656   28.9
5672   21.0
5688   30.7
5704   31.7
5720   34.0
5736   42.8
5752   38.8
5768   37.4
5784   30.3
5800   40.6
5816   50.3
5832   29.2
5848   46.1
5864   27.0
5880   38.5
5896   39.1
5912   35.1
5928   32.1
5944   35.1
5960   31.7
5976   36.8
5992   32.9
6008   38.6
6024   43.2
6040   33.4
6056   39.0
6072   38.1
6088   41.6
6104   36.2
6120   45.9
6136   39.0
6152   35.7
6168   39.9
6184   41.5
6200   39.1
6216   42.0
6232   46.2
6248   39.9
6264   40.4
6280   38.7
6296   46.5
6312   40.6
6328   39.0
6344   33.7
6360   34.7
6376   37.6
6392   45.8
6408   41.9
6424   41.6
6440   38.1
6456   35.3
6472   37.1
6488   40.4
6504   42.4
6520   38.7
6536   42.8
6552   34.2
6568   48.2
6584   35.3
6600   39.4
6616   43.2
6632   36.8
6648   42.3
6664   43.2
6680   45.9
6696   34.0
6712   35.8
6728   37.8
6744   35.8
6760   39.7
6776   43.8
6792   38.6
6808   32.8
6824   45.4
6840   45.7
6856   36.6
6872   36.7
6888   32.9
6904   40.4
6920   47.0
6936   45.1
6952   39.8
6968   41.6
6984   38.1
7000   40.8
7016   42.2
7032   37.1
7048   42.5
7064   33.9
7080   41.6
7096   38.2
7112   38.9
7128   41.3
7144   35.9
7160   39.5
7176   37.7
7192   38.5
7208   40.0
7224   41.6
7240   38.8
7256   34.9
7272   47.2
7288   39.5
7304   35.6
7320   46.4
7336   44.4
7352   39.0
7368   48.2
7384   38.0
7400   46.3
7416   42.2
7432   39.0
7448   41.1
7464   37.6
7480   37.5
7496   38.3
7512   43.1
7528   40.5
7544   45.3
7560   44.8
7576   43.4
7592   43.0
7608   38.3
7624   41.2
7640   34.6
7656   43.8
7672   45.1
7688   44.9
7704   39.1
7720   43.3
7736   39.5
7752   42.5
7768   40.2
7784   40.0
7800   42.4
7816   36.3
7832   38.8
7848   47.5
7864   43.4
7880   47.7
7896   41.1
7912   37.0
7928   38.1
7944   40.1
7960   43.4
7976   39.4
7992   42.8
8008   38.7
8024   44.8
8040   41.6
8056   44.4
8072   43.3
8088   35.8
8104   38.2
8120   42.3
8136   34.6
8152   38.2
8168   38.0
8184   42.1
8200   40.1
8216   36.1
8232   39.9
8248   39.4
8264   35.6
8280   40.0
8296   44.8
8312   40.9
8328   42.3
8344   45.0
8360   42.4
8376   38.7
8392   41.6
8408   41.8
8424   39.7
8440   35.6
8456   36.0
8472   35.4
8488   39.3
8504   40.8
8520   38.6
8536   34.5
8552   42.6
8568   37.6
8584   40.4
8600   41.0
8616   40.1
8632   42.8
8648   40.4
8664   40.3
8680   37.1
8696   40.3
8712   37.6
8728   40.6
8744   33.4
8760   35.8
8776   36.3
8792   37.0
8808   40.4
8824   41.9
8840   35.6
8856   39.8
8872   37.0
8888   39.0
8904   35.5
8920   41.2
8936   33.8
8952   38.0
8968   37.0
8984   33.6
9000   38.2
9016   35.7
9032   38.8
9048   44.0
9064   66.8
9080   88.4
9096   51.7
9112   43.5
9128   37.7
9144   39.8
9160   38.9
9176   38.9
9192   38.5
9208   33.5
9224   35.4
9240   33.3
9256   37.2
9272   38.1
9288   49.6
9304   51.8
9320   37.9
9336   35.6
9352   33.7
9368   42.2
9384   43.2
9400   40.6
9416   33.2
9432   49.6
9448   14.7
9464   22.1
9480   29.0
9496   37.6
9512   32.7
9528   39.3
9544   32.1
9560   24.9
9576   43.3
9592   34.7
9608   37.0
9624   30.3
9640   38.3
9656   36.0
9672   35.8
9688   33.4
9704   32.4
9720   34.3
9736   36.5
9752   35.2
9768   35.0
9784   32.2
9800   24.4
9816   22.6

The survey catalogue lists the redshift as 0.38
